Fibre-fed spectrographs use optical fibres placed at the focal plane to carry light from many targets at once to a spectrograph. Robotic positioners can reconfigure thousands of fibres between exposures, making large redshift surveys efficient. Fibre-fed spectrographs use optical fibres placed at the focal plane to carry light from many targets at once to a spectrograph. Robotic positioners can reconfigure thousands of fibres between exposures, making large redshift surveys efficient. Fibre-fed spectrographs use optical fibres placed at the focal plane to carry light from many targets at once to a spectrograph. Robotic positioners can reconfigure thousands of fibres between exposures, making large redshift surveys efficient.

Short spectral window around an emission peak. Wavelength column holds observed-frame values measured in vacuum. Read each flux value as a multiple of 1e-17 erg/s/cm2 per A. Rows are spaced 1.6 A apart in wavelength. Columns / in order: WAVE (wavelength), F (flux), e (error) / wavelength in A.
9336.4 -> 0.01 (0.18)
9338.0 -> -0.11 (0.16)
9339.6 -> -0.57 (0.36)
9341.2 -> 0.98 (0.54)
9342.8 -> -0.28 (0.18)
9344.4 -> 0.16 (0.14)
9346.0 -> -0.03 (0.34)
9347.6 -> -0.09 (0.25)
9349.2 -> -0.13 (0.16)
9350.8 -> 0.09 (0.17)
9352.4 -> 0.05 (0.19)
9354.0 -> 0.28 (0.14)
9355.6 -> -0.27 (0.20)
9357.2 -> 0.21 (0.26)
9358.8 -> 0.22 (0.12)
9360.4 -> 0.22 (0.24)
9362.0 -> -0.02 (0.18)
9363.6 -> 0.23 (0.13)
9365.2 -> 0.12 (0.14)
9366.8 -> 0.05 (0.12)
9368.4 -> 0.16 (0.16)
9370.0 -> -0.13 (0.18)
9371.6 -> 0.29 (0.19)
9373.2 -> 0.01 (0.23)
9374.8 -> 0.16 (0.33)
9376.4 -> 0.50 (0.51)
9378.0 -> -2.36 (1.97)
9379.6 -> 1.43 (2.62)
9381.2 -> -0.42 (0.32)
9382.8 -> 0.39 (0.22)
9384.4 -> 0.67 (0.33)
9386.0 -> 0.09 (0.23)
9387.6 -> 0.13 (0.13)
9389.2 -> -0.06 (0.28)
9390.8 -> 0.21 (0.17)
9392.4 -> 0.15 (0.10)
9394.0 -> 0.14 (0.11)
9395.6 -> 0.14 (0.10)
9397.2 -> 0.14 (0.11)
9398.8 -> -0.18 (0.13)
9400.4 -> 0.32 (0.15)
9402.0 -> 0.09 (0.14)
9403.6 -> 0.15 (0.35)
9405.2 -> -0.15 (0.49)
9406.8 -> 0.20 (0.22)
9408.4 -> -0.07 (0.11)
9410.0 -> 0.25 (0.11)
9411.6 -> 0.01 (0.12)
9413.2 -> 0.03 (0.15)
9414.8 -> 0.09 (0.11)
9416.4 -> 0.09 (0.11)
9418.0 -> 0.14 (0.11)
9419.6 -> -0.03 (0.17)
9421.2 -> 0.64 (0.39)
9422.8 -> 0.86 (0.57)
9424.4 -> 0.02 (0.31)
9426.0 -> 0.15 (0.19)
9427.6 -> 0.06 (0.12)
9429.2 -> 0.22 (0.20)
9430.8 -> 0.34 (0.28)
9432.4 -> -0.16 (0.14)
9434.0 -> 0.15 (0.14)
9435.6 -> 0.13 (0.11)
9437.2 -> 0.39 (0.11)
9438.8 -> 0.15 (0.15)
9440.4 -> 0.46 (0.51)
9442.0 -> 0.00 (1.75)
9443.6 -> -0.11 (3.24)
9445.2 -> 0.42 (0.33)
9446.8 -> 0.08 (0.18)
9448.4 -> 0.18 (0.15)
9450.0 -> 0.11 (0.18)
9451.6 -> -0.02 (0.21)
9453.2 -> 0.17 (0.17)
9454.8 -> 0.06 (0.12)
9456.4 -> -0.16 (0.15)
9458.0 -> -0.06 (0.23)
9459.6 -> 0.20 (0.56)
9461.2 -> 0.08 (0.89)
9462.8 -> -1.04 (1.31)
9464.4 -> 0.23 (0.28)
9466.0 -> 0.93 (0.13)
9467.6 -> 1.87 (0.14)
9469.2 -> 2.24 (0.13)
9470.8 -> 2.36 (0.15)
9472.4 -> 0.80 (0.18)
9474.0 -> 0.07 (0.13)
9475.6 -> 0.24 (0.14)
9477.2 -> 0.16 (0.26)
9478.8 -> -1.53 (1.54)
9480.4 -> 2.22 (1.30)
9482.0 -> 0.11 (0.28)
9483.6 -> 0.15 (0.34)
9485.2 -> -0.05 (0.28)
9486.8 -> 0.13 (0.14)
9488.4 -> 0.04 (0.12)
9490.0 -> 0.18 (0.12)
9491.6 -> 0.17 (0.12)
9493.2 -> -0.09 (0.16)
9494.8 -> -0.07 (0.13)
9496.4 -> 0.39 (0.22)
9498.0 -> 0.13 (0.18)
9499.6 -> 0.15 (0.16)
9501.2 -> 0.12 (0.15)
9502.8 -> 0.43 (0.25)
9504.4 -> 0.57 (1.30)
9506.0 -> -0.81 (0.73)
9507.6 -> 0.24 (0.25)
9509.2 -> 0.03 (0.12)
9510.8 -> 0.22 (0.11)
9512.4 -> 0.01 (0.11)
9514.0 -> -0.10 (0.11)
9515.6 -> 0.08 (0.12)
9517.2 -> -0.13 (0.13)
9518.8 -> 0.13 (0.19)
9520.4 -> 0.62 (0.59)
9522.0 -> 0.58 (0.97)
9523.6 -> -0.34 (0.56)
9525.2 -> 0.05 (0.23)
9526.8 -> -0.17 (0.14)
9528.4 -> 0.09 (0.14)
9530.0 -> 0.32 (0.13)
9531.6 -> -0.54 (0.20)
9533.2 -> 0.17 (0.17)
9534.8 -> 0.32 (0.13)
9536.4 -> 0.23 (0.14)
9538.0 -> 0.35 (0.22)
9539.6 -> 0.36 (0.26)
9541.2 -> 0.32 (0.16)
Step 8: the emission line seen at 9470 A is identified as [O III] 5007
